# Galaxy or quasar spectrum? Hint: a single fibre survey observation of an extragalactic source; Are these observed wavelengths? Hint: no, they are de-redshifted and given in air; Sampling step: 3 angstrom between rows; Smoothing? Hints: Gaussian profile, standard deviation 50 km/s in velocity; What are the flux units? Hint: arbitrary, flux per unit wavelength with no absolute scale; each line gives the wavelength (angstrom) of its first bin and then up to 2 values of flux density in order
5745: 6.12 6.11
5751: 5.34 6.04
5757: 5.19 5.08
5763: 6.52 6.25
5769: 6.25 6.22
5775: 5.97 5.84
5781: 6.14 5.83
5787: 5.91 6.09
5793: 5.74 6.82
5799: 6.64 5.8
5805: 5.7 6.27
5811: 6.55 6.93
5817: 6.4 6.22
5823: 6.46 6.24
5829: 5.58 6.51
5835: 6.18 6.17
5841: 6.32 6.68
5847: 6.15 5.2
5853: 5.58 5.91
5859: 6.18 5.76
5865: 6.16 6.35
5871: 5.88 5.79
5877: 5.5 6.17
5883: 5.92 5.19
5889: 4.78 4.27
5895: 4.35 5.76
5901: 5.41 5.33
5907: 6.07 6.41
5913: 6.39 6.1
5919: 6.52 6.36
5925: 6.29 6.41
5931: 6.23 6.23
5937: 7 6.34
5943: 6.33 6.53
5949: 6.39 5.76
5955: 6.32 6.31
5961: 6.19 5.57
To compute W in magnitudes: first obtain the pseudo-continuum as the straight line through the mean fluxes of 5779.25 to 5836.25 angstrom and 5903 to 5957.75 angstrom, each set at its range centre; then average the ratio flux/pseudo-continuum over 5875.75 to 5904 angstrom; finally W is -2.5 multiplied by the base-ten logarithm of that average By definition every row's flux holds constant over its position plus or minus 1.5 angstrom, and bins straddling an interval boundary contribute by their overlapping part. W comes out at 0.189 mag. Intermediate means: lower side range 6.21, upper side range 6.29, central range 5.26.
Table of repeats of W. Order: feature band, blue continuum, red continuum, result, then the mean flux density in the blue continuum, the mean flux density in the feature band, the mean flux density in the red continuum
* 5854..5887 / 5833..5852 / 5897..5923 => 0.03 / 6.11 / 5.9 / 6.04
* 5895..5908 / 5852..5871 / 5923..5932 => 0.13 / 5.99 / 5.48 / 6.32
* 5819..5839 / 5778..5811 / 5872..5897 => -0.07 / 6.1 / 6.19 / 5.27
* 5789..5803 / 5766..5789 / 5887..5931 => -0.04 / 6.04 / 6.24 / 5.76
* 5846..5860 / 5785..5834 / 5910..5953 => 0.09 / 6.24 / 5.78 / 6.36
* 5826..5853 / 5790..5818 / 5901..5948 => 0.04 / 6.3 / 6.08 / 6.28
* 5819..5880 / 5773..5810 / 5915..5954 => 0.02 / 6.07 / 6.04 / 6.35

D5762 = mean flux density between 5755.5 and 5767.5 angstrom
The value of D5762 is 5.76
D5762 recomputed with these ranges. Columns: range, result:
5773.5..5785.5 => 5.95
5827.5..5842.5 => 6.15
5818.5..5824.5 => 6.34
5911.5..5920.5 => 6.34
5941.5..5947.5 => 6.43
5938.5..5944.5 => 6.34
